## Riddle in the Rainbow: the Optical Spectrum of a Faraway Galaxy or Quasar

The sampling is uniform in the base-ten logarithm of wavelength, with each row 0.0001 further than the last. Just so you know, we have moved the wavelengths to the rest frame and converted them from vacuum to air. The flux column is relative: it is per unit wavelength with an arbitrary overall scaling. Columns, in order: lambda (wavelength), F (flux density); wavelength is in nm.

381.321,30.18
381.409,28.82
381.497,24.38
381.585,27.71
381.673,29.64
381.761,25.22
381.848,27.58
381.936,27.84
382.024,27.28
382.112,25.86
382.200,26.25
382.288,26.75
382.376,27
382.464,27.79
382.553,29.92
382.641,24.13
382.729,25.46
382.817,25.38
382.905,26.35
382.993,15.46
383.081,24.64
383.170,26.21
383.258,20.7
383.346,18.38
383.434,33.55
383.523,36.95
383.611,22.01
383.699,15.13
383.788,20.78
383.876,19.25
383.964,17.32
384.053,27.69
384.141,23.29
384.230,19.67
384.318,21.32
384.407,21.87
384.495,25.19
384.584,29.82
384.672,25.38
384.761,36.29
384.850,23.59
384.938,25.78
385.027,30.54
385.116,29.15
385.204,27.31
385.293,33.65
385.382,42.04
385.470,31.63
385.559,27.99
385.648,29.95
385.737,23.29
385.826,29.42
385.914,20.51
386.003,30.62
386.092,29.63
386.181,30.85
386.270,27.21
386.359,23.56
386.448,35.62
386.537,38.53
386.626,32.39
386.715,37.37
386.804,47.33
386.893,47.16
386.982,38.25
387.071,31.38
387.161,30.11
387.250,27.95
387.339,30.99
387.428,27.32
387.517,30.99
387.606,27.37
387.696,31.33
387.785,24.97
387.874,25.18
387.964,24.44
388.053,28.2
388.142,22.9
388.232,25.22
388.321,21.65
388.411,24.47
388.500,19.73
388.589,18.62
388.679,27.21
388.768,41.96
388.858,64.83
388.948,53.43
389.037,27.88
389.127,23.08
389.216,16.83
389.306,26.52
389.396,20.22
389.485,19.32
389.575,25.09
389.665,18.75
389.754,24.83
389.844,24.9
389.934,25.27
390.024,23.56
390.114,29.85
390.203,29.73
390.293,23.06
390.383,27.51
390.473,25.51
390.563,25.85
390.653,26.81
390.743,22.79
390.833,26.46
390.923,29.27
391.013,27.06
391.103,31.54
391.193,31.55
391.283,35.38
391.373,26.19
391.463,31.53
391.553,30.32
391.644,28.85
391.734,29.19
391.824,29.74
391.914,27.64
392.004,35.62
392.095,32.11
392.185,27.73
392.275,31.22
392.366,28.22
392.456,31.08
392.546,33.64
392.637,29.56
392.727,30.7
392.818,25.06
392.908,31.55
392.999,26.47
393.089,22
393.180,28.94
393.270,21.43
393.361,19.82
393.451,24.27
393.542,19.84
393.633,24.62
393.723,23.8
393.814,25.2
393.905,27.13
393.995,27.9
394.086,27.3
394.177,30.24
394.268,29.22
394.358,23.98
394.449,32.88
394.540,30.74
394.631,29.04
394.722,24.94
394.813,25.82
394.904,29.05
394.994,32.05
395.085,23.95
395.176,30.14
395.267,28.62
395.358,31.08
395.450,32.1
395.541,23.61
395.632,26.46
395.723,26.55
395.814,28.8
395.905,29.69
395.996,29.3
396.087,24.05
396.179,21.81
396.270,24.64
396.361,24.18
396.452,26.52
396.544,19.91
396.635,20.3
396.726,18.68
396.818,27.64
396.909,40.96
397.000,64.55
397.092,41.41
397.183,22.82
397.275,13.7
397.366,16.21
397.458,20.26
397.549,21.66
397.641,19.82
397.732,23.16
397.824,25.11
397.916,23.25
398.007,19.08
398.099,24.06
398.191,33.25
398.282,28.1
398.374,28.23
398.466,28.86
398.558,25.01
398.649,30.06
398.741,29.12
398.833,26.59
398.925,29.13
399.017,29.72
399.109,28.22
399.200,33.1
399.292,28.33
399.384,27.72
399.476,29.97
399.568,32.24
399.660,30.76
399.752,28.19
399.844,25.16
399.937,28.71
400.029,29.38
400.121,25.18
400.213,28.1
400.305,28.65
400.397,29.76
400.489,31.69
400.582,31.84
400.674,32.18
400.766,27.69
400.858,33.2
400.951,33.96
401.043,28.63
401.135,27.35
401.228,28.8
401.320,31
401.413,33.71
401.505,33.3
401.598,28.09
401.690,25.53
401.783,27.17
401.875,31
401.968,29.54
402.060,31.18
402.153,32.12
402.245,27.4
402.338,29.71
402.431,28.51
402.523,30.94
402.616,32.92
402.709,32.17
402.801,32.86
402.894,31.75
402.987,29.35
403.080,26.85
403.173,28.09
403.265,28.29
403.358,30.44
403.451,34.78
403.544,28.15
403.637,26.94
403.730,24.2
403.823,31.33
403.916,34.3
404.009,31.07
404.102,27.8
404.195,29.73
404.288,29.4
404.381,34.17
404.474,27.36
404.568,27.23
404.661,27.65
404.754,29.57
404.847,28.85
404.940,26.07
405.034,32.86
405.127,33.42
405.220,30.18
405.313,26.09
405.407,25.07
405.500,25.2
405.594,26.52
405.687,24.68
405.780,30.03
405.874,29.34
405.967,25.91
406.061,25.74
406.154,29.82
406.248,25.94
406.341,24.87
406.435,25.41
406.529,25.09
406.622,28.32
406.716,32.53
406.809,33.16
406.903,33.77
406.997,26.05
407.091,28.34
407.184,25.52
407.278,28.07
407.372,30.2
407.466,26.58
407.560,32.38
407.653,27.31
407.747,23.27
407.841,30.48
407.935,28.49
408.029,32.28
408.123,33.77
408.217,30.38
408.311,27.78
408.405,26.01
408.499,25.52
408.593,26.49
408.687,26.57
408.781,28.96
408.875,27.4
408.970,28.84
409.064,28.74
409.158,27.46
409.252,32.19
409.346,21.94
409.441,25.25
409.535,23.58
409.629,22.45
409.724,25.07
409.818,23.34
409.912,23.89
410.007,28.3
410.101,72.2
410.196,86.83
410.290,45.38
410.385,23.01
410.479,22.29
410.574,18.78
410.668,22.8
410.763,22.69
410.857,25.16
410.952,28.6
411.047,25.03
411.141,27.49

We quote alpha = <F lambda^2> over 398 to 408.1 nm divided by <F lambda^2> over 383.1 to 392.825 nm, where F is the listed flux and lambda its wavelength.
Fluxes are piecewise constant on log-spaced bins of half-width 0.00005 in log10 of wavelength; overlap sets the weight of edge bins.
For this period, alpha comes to 1.11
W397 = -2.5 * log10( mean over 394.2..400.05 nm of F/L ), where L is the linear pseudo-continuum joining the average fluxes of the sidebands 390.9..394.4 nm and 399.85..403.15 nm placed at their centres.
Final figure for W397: 0.058 mag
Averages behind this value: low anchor 28.1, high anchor 29.9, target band 27.5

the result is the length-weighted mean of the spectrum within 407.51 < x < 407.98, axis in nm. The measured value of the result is 28.4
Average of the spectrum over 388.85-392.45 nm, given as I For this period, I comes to 28.3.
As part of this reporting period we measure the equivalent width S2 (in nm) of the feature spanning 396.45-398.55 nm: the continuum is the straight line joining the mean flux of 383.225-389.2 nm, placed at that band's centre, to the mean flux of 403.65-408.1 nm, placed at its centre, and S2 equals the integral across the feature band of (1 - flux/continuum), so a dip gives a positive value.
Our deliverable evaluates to 0.170 nm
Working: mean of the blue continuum 28.9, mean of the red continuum 28.6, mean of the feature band 26.4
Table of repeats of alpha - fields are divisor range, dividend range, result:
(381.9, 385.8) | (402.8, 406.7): 1.22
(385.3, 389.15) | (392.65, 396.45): 0.90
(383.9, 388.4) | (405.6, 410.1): 1.08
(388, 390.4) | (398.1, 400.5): 1.12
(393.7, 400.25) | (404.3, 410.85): 1.12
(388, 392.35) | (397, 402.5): 1.06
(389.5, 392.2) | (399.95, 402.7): 1.14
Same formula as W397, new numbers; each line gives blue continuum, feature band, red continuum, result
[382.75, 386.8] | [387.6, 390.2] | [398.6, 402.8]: 0.03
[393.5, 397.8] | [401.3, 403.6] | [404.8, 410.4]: -0.06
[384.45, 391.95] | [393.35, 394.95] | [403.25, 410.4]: 0.10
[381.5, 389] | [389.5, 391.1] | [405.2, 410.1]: 0.10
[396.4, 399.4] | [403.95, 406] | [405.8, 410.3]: 0.02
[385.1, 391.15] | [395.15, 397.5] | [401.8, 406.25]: 0.07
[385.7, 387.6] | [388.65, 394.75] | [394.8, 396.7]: 0.03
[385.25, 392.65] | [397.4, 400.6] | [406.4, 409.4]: 0.06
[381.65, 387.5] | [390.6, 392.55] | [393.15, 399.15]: -0.09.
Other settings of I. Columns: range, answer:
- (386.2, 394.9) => 28.6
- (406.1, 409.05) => 28.4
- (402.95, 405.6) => 29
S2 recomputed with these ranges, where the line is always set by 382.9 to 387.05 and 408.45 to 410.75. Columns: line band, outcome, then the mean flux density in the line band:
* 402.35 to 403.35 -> -0.01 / 30.2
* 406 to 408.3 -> 0.13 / 28.6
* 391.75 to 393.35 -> 0.01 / 28.8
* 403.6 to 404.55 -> 0.01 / 29.6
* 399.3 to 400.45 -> 0.04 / 28.7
